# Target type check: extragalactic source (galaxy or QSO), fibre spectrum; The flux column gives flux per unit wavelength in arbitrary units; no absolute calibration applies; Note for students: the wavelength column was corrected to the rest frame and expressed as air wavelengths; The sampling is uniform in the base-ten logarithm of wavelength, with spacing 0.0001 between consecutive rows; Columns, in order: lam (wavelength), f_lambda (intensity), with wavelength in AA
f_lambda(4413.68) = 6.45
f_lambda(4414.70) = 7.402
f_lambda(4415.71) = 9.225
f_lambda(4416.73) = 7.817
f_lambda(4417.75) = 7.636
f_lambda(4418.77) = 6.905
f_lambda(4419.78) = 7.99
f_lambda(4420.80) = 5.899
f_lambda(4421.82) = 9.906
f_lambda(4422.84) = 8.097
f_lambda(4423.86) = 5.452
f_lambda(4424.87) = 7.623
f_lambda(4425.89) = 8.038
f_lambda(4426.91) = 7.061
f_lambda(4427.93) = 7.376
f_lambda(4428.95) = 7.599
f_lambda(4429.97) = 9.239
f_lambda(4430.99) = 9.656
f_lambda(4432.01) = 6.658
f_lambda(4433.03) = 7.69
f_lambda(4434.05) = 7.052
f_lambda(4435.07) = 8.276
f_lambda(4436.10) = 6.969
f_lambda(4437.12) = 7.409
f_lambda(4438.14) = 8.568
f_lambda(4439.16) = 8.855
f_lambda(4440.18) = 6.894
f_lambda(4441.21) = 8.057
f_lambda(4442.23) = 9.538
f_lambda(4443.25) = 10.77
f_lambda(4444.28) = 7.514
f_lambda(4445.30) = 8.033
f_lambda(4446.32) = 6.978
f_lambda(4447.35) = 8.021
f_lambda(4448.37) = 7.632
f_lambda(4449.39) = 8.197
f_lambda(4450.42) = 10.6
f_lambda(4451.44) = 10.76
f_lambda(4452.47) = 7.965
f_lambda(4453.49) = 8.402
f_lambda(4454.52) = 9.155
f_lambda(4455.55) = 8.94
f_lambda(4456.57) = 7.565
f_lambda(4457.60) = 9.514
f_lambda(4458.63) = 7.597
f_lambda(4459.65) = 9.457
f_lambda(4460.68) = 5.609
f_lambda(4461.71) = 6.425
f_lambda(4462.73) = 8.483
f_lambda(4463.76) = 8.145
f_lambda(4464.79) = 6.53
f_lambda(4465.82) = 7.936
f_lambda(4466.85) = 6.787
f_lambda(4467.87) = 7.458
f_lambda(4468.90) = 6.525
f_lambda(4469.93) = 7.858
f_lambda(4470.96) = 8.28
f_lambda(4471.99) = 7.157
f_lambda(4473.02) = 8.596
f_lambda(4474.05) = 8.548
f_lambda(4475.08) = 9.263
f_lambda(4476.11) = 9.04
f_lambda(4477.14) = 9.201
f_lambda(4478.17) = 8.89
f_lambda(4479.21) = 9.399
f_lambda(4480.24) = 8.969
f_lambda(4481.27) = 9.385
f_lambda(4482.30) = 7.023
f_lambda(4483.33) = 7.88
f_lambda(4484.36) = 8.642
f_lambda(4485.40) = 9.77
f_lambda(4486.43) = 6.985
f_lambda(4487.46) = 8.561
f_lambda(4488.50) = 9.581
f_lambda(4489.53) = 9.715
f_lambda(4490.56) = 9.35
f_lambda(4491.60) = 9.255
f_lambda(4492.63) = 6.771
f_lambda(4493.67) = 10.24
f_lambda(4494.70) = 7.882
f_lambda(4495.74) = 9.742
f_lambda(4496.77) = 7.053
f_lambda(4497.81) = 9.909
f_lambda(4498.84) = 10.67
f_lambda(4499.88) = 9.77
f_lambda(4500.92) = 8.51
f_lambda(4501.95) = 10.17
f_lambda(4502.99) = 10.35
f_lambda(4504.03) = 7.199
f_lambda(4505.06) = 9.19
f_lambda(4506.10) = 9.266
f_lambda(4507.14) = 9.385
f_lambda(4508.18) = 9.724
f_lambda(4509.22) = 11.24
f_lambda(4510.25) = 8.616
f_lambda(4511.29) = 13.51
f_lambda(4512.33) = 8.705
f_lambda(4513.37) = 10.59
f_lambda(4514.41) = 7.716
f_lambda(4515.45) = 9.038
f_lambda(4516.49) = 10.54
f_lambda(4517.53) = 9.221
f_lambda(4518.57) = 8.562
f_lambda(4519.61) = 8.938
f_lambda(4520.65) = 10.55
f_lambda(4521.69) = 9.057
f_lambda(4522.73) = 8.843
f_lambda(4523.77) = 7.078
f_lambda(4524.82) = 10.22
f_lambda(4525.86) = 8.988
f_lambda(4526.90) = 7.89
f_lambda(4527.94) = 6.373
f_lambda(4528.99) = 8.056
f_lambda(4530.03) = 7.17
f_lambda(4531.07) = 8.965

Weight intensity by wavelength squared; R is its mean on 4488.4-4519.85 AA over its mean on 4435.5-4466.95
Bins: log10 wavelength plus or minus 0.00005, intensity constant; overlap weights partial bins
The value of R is 1.2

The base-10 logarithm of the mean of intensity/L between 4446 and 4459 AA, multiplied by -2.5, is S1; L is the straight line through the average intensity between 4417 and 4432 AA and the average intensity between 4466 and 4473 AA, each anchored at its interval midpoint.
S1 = -0.14 mag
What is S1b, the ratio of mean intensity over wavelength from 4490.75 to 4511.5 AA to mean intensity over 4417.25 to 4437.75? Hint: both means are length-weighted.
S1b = 1.23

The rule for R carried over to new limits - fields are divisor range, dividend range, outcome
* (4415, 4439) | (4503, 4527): 1.25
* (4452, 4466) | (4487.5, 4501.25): 1.16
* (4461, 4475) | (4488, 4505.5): 1.21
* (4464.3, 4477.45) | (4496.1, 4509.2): 1.20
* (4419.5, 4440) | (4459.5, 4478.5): 1.03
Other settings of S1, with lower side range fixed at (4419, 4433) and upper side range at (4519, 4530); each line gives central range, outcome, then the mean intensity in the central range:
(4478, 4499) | -0.07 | 8.81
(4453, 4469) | 0.03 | 7.81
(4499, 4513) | -0.16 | 9.7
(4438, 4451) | -0.08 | 8.45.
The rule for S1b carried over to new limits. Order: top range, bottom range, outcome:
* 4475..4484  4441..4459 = 1.01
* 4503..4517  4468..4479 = 1.16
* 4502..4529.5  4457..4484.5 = 1.14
